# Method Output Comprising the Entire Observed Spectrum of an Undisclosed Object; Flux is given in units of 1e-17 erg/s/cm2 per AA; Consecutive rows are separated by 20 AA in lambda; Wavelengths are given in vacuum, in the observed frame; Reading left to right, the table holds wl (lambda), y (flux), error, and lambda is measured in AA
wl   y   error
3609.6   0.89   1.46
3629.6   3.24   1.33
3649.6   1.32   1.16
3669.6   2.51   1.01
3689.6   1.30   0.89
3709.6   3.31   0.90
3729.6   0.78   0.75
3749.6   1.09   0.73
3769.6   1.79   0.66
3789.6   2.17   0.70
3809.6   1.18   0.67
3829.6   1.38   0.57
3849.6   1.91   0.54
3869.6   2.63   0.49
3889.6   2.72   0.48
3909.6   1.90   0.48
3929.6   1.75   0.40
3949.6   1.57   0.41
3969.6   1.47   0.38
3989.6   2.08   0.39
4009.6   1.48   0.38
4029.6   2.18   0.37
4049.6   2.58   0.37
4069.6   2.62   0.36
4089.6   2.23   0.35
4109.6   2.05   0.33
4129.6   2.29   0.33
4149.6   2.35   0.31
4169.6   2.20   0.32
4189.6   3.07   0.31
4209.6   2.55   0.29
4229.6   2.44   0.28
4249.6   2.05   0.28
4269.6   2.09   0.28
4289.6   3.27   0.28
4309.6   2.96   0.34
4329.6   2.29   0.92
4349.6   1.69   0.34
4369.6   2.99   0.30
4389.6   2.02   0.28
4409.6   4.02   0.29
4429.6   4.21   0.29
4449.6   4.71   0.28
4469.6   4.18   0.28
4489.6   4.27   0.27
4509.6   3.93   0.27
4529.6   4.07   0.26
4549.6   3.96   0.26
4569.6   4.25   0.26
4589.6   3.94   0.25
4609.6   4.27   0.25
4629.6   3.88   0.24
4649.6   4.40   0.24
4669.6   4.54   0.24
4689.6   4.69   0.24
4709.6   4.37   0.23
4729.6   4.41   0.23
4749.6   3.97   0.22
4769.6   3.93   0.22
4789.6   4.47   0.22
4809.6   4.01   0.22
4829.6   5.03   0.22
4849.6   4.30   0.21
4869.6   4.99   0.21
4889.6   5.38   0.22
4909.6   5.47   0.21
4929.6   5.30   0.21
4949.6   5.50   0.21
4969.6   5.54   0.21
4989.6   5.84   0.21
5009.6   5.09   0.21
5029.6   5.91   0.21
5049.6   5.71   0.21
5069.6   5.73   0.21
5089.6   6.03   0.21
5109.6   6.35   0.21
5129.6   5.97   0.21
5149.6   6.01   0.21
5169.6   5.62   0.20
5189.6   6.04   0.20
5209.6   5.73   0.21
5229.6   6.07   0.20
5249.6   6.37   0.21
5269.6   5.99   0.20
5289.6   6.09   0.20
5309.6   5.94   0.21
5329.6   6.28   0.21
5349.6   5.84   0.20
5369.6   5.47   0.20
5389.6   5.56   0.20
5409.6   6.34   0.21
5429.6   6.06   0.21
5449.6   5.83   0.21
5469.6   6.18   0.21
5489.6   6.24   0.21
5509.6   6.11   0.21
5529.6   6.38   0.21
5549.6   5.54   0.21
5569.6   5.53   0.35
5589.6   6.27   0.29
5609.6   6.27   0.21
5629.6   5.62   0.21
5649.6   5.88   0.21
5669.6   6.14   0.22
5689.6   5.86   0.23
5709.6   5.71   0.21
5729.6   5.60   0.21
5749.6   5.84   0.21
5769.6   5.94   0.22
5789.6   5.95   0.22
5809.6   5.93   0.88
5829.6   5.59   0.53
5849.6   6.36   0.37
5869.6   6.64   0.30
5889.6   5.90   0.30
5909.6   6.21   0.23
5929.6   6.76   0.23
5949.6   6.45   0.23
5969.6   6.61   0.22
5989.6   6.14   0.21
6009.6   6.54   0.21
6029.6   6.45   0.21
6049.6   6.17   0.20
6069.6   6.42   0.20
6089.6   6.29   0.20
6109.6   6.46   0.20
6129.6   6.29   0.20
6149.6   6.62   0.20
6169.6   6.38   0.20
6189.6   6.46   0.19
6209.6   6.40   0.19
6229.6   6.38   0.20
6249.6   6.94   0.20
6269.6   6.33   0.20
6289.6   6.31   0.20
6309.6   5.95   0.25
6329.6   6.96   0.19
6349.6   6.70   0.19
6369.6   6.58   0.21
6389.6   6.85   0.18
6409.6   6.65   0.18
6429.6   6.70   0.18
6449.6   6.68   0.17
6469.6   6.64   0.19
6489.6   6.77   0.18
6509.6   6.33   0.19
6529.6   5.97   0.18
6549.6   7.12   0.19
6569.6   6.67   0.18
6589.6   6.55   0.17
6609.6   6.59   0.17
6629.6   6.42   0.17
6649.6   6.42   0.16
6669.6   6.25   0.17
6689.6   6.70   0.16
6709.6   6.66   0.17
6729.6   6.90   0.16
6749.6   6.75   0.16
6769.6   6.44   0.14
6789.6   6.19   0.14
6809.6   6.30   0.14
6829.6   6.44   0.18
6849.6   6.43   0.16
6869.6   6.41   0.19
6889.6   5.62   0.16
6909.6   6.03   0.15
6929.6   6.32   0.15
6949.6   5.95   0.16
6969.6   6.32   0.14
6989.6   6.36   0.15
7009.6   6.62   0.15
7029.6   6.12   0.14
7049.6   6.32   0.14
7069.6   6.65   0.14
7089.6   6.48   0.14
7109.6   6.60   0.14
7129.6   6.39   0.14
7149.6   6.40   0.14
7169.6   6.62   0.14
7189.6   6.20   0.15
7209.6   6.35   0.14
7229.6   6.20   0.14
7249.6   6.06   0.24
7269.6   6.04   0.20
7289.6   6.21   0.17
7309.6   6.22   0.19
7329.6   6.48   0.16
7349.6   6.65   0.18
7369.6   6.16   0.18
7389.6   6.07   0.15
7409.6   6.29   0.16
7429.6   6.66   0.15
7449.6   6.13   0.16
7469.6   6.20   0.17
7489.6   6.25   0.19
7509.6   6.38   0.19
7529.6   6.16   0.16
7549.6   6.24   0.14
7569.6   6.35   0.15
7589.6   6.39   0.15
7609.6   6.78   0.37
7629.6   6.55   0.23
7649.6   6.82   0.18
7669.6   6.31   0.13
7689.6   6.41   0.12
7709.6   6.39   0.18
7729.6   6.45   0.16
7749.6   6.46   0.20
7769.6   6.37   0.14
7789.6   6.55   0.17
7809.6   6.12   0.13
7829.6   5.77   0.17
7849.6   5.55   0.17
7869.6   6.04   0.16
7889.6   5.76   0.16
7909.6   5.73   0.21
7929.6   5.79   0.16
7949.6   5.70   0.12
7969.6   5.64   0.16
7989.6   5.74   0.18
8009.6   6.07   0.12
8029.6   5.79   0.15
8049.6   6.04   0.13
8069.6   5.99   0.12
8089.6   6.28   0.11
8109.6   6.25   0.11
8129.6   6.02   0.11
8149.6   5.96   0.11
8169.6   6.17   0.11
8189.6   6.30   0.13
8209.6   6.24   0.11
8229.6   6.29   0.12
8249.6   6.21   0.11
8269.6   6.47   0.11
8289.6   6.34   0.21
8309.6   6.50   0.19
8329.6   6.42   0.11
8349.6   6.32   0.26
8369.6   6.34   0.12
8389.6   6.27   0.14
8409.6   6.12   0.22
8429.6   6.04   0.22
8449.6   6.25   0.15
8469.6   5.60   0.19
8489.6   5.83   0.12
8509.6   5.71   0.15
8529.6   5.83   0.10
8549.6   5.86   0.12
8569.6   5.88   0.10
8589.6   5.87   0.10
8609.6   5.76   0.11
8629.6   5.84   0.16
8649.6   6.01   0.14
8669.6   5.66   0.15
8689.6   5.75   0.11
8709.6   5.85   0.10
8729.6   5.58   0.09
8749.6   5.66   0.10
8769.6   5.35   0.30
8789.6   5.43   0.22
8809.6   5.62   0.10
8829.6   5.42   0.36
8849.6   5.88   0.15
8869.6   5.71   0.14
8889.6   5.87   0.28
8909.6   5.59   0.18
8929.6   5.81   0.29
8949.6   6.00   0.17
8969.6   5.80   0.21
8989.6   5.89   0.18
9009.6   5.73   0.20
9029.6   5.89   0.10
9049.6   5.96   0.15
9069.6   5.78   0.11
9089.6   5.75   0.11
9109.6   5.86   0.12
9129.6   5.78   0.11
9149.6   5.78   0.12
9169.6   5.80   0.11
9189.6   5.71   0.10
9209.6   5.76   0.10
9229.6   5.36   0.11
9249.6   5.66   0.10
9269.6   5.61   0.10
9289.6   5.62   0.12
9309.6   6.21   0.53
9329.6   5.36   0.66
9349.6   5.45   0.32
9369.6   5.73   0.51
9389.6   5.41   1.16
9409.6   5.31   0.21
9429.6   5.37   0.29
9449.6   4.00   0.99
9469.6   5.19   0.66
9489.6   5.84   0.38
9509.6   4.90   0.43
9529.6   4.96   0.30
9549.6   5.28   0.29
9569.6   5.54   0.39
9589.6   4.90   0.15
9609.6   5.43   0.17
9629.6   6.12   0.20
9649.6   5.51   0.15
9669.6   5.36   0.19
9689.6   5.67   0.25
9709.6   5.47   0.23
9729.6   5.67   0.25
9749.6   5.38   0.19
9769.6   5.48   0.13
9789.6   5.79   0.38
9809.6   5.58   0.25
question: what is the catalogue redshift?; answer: 0.11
